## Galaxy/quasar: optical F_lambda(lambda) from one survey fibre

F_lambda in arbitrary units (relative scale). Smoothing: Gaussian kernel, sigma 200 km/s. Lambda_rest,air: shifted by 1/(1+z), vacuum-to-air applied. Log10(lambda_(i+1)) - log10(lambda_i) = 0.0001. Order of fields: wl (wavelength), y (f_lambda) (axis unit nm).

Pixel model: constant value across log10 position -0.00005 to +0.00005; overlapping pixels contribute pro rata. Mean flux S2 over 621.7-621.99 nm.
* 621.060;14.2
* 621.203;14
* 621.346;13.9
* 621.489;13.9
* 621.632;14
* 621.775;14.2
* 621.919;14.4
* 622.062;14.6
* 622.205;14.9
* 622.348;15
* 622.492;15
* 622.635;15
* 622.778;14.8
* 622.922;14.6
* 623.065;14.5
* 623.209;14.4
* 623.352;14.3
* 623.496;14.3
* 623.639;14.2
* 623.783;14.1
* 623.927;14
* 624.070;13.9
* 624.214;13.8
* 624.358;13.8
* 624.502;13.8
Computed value 14.3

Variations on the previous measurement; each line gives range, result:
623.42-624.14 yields 14.1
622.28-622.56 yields 15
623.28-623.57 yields 14.3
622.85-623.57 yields 14.4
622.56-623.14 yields 14.7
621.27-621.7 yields 13.9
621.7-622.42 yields 14.6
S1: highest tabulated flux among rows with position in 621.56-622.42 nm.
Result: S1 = 15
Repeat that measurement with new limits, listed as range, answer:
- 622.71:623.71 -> 14.8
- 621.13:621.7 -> 14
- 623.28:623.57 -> 14.3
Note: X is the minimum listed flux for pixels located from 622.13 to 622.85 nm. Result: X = 14.8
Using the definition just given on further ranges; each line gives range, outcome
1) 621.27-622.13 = 13.9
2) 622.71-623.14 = 14.5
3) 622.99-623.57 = 14.3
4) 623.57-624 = 14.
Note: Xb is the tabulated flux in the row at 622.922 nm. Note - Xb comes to 14.6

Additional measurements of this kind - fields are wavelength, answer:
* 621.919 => 14.4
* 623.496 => 14.3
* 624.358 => 13.8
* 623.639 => 14.2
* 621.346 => 13.9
